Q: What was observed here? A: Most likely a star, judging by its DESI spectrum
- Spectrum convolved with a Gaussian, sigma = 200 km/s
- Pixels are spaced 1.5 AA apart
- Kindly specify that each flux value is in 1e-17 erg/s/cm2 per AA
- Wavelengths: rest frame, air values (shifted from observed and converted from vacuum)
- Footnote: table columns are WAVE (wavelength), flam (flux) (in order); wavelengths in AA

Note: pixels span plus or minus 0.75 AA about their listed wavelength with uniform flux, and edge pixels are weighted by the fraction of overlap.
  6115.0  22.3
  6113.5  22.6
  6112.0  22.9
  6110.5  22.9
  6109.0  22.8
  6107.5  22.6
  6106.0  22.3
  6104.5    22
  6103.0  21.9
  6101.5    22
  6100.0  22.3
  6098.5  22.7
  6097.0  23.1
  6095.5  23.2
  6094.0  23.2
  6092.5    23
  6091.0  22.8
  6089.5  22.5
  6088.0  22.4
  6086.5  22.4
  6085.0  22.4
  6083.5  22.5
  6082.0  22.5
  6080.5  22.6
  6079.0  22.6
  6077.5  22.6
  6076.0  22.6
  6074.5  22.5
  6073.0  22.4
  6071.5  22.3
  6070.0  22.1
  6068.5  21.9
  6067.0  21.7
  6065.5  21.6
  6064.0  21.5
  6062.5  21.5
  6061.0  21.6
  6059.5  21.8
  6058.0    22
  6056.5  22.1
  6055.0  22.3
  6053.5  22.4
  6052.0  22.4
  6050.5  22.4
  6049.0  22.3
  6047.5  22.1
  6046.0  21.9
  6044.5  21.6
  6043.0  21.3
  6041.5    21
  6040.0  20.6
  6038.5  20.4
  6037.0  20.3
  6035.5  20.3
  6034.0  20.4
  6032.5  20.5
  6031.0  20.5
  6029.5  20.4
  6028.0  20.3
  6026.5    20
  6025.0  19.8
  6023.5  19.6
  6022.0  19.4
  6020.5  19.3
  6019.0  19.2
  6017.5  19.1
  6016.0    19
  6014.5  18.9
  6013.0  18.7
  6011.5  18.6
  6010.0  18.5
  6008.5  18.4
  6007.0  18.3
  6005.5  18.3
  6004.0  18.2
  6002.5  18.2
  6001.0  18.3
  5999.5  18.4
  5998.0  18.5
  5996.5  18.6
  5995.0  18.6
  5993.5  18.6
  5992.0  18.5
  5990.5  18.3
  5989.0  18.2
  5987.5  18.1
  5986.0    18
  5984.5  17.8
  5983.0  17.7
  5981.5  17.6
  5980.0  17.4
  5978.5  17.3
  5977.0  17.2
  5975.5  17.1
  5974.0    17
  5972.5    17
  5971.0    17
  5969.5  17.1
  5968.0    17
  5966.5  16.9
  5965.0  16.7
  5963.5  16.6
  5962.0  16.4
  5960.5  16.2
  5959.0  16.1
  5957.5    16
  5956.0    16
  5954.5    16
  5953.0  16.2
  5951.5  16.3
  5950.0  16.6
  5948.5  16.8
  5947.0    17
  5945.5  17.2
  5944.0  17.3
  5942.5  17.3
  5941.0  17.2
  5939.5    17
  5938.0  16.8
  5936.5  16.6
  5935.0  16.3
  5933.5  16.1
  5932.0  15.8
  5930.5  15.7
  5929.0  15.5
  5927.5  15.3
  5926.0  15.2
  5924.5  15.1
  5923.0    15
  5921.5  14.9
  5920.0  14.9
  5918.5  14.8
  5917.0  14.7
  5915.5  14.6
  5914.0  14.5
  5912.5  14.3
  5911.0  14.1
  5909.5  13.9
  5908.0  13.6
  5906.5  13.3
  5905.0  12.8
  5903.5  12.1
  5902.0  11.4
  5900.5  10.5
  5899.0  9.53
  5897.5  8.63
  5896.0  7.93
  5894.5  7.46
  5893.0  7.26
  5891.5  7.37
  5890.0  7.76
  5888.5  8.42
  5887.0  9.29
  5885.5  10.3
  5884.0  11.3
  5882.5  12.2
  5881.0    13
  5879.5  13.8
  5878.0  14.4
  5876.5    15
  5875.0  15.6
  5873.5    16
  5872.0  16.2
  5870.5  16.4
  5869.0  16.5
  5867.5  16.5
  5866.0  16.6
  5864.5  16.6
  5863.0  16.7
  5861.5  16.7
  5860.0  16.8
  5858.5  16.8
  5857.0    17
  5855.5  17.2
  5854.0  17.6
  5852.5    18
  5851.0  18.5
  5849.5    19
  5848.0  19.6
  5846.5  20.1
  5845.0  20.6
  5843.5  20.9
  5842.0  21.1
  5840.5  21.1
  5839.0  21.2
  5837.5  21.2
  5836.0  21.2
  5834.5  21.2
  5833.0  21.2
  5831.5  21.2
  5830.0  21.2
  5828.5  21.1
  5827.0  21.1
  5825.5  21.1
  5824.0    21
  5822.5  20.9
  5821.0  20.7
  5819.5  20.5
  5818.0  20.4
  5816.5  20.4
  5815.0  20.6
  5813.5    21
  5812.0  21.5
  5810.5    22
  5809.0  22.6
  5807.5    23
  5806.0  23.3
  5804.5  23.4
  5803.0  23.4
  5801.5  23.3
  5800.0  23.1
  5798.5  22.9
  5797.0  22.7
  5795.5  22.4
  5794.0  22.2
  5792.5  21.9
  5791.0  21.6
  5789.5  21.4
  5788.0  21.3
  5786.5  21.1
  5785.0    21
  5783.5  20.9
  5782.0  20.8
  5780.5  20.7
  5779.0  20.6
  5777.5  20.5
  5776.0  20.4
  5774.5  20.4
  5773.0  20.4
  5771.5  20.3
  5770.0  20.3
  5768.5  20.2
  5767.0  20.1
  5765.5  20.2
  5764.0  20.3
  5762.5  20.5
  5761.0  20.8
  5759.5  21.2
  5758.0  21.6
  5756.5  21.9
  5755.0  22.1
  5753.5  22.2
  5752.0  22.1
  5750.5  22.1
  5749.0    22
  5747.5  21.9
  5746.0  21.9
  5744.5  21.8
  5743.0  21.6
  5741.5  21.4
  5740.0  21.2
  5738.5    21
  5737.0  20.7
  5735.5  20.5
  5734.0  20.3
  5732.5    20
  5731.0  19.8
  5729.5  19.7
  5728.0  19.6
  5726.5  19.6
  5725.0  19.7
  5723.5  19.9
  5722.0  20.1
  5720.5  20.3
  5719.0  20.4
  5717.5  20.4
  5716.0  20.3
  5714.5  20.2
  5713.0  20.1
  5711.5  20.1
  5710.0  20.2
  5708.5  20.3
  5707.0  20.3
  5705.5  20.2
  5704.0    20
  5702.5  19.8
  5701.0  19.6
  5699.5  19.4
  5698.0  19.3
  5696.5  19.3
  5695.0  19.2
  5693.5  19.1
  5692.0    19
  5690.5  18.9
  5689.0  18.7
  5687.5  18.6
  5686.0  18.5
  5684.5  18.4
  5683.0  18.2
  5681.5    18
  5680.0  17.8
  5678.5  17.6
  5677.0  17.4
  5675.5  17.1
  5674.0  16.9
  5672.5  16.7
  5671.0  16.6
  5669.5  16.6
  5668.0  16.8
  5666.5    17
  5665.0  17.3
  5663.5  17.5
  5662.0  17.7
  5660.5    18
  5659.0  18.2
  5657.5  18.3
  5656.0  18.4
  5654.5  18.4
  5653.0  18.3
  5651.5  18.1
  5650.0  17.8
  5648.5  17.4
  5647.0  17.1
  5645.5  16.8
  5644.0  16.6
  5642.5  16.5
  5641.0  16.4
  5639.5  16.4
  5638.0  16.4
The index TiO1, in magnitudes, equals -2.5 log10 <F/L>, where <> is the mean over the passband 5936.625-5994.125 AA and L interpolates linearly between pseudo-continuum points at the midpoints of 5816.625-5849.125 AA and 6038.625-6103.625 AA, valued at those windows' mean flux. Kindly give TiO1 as 0.254 mag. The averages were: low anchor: 20.9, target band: 17.1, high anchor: 22.2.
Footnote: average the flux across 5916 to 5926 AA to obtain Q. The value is 14.9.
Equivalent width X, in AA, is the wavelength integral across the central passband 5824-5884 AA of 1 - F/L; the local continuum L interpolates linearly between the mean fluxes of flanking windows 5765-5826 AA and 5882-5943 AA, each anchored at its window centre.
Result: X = -2.72 AA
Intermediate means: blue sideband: 21.4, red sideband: 13.1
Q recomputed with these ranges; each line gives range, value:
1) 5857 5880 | 16.1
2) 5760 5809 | 21.4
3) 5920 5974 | 16.3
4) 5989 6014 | 18.4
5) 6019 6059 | 21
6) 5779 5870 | 20.4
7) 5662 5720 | 18.7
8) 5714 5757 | 20.8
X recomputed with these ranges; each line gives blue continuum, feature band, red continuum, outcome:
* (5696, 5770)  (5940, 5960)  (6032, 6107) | 4.6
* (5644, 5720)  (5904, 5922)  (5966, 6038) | 4.3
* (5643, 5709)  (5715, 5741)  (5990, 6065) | -2.5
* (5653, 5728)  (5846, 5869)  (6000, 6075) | 2.5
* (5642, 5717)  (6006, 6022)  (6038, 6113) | 2.1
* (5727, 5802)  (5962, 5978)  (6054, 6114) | 3.6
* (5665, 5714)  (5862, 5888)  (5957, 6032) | 5.5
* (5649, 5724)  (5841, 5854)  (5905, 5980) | -2.0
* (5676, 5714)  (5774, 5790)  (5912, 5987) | -2.3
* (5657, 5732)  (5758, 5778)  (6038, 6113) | -1.0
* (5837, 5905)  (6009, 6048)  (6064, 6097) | 1.0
